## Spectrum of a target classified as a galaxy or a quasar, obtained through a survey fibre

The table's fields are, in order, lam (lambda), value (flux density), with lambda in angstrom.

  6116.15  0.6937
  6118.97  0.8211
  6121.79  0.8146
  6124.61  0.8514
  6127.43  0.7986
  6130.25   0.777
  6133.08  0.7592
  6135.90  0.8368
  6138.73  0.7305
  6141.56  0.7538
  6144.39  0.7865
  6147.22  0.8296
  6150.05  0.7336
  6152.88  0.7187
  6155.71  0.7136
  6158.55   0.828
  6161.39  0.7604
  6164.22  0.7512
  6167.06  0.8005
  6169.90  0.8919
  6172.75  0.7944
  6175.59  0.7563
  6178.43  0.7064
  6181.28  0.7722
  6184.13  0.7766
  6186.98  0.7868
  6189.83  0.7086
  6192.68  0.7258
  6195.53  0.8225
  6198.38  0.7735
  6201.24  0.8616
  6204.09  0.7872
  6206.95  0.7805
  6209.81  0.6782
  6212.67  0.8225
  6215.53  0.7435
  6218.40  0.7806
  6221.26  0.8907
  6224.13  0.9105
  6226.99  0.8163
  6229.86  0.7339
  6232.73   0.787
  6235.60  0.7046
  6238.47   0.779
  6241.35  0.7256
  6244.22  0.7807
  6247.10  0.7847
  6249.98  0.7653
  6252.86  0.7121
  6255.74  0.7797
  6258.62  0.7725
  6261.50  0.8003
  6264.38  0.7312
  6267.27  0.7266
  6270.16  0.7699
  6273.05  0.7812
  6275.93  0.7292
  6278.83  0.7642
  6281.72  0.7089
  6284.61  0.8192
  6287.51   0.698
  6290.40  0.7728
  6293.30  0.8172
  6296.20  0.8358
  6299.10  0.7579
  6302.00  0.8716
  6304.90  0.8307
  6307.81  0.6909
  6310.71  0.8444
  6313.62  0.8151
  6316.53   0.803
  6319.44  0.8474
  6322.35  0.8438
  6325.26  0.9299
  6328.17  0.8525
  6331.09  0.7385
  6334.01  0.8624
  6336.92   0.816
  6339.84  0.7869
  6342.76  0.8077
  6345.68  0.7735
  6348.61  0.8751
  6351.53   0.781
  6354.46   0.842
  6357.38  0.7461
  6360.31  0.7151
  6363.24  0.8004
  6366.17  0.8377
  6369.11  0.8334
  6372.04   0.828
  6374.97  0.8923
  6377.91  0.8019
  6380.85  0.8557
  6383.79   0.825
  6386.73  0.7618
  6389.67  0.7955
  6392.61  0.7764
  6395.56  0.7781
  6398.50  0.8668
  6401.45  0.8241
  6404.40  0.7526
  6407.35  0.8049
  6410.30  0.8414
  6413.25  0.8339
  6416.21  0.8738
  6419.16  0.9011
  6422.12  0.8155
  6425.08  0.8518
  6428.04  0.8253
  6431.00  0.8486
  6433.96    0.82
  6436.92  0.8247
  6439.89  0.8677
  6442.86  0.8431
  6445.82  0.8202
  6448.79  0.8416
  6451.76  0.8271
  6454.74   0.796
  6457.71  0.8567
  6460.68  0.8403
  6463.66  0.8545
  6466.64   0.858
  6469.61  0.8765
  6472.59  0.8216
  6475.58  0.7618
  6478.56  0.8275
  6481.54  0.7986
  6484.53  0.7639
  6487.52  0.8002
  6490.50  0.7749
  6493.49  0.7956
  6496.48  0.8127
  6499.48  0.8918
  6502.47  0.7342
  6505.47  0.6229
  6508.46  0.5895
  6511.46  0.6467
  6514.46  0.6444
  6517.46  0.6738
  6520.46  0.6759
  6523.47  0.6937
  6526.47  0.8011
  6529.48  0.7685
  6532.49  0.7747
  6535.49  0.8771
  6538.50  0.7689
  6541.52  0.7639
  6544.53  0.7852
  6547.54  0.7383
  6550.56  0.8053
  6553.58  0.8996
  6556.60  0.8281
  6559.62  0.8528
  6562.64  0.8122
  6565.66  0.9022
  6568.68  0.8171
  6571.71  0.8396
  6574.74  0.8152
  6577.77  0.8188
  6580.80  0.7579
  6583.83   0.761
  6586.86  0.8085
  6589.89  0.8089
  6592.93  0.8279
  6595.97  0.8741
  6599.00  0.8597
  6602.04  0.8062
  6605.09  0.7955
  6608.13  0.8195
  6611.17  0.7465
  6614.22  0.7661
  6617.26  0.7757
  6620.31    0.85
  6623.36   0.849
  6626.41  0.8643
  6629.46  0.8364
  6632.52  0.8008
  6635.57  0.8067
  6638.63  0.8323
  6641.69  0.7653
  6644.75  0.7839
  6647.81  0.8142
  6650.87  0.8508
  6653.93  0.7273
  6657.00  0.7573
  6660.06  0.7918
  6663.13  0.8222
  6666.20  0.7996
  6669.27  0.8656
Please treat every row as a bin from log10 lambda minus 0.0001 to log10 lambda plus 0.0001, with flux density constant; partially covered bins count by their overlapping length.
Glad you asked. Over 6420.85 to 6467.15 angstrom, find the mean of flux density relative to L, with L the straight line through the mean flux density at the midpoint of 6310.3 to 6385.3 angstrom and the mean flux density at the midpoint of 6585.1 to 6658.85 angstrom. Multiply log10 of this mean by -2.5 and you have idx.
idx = -0.026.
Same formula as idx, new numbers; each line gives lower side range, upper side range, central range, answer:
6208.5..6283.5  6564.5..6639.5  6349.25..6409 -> -0.03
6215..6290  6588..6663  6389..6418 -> -0.04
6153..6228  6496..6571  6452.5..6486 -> -0.07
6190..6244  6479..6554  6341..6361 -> -0.03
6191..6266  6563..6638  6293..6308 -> -0.03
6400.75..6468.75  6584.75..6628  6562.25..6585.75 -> 0.01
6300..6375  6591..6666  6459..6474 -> -0.05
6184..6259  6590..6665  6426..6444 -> -0.06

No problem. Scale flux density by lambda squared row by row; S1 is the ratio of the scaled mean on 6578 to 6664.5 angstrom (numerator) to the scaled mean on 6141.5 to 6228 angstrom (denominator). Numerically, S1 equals 1.18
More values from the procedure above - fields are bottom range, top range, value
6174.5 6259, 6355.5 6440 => 1.12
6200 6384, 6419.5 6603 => 1.08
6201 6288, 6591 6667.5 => 1.18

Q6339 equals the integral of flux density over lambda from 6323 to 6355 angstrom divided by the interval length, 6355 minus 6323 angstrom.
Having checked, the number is 0.824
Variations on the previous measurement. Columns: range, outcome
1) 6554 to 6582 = 0.831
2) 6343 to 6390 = 0.811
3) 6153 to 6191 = 0.771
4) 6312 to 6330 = 0.846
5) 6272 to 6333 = 0.798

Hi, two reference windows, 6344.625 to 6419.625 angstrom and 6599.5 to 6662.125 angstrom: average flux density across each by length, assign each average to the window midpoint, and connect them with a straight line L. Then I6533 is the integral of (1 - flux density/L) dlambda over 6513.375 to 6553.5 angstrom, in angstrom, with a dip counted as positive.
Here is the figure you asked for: 2.5 angstrom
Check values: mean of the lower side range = 0.815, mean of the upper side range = 0.803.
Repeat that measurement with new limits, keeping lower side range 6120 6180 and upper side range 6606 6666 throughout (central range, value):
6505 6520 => 3.0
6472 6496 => 0.1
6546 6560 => -0.4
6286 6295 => 0.3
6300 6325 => -1.1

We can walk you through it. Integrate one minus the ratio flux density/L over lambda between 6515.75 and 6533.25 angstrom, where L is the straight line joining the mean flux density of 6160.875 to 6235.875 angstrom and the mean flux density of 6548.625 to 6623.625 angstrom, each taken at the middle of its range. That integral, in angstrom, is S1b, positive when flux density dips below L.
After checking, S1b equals 1.8 angstrom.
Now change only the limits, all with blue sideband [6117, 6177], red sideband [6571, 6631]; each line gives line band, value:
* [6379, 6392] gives -0.1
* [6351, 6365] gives 0.4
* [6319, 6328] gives -0.9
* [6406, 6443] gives -1.8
